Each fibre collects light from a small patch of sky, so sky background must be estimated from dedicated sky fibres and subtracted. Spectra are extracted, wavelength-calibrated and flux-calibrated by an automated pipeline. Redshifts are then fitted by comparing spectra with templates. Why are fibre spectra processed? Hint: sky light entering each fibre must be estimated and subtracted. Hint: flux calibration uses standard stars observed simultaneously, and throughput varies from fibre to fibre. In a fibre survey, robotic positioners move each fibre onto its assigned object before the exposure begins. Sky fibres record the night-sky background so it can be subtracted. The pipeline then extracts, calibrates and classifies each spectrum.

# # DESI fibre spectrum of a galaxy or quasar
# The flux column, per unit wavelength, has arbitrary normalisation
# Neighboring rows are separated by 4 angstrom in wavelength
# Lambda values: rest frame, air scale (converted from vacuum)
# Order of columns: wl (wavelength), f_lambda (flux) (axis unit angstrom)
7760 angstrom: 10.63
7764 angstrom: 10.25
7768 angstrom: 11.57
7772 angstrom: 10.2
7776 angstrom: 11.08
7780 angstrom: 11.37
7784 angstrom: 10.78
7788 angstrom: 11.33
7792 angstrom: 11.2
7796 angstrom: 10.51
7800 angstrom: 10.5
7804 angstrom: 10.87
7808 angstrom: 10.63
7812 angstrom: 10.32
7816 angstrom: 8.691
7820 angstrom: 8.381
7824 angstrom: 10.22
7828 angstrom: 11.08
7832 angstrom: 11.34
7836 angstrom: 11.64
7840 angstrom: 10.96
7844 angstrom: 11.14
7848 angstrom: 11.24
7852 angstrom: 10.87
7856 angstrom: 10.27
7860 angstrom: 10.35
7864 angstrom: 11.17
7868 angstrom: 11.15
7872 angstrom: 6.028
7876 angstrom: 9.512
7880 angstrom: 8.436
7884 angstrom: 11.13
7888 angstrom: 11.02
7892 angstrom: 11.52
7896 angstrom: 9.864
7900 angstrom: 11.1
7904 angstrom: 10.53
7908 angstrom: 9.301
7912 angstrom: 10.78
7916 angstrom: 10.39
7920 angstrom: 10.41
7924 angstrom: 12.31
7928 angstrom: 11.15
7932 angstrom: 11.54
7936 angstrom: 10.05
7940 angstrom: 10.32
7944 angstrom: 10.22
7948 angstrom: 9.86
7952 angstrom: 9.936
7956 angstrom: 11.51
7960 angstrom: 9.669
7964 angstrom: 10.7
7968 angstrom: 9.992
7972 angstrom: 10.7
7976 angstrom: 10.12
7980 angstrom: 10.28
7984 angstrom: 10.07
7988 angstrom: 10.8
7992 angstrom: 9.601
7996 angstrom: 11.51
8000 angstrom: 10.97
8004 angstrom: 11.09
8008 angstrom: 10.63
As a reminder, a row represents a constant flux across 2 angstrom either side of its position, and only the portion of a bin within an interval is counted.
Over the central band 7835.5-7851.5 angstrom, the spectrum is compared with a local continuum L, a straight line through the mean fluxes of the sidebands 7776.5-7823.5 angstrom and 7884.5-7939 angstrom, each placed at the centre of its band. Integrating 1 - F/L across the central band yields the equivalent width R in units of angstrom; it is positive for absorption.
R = -0.9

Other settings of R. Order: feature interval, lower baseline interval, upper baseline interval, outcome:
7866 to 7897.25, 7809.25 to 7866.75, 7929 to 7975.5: 2.0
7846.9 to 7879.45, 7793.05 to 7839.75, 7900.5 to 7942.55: 1.8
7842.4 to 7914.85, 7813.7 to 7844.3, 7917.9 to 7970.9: 1.2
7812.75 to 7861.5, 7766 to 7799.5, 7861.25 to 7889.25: -1.2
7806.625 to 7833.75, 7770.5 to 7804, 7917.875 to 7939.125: 2.1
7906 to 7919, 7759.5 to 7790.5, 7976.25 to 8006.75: 0.6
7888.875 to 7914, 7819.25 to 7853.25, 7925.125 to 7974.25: 0.3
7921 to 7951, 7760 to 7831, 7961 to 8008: -0.6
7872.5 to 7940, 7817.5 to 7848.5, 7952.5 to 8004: 0.9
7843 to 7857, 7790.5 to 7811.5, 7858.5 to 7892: -1.0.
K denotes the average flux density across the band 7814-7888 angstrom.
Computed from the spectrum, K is 10.2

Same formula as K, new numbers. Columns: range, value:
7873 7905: 10.2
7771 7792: 11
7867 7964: 10.3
